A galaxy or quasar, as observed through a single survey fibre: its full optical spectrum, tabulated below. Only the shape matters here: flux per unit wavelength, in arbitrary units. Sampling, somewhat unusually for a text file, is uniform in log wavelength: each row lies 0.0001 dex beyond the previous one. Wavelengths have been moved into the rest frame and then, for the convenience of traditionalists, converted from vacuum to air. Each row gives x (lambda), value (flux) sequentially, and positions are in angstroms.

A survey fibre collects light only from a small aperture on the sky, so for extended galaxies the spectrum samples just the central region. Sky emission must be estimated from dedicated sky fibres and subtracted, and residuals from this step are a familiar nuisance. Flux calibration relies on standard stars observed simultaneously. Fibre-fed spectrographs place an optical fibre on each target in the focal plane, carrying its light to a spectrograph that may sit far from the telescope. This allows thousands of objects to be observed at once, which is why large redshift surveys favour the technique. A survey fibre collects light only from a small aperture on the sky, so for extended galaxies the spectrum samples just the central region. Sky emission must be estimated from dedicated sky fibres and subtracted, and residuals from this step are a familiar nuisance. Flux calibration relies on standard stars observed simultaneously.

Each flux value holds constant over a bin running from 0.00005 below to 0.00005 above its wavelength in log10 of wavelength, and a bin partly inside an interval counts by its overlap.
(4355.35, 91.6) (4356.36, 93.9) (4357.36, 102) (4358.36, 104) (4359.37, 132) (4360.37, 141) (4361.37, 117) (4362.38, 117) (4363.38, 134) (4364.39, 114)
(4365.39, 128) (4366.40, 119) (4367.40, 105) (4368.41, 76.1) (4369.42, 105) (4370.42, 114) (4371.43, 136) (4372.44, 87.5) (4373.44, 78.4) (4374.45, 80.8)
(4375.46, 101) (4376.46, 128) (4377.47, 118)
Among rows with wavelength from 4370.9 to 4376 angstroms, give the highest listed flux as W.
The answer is 136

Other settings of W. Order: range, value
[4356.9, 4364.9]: 141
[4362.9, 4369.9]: 134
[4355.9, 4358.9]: 104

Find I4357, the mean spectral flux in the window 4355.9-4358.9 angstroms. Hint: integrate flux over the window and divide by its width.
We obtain 100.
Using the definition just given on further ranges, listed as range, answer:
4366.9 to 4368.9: 90.6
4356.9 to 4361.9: 119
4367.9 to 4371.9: 107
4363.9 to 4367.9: 117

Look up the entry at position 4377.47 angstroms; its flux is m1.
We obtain 118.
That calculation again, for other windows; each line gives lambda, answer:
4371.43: 136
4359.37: 132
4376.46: 128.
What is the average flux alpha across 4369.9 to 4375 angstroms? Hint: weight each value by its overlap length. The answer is 99.4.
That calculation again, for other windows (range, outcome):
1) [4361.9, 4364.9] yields 122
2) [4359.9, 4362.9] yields 125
